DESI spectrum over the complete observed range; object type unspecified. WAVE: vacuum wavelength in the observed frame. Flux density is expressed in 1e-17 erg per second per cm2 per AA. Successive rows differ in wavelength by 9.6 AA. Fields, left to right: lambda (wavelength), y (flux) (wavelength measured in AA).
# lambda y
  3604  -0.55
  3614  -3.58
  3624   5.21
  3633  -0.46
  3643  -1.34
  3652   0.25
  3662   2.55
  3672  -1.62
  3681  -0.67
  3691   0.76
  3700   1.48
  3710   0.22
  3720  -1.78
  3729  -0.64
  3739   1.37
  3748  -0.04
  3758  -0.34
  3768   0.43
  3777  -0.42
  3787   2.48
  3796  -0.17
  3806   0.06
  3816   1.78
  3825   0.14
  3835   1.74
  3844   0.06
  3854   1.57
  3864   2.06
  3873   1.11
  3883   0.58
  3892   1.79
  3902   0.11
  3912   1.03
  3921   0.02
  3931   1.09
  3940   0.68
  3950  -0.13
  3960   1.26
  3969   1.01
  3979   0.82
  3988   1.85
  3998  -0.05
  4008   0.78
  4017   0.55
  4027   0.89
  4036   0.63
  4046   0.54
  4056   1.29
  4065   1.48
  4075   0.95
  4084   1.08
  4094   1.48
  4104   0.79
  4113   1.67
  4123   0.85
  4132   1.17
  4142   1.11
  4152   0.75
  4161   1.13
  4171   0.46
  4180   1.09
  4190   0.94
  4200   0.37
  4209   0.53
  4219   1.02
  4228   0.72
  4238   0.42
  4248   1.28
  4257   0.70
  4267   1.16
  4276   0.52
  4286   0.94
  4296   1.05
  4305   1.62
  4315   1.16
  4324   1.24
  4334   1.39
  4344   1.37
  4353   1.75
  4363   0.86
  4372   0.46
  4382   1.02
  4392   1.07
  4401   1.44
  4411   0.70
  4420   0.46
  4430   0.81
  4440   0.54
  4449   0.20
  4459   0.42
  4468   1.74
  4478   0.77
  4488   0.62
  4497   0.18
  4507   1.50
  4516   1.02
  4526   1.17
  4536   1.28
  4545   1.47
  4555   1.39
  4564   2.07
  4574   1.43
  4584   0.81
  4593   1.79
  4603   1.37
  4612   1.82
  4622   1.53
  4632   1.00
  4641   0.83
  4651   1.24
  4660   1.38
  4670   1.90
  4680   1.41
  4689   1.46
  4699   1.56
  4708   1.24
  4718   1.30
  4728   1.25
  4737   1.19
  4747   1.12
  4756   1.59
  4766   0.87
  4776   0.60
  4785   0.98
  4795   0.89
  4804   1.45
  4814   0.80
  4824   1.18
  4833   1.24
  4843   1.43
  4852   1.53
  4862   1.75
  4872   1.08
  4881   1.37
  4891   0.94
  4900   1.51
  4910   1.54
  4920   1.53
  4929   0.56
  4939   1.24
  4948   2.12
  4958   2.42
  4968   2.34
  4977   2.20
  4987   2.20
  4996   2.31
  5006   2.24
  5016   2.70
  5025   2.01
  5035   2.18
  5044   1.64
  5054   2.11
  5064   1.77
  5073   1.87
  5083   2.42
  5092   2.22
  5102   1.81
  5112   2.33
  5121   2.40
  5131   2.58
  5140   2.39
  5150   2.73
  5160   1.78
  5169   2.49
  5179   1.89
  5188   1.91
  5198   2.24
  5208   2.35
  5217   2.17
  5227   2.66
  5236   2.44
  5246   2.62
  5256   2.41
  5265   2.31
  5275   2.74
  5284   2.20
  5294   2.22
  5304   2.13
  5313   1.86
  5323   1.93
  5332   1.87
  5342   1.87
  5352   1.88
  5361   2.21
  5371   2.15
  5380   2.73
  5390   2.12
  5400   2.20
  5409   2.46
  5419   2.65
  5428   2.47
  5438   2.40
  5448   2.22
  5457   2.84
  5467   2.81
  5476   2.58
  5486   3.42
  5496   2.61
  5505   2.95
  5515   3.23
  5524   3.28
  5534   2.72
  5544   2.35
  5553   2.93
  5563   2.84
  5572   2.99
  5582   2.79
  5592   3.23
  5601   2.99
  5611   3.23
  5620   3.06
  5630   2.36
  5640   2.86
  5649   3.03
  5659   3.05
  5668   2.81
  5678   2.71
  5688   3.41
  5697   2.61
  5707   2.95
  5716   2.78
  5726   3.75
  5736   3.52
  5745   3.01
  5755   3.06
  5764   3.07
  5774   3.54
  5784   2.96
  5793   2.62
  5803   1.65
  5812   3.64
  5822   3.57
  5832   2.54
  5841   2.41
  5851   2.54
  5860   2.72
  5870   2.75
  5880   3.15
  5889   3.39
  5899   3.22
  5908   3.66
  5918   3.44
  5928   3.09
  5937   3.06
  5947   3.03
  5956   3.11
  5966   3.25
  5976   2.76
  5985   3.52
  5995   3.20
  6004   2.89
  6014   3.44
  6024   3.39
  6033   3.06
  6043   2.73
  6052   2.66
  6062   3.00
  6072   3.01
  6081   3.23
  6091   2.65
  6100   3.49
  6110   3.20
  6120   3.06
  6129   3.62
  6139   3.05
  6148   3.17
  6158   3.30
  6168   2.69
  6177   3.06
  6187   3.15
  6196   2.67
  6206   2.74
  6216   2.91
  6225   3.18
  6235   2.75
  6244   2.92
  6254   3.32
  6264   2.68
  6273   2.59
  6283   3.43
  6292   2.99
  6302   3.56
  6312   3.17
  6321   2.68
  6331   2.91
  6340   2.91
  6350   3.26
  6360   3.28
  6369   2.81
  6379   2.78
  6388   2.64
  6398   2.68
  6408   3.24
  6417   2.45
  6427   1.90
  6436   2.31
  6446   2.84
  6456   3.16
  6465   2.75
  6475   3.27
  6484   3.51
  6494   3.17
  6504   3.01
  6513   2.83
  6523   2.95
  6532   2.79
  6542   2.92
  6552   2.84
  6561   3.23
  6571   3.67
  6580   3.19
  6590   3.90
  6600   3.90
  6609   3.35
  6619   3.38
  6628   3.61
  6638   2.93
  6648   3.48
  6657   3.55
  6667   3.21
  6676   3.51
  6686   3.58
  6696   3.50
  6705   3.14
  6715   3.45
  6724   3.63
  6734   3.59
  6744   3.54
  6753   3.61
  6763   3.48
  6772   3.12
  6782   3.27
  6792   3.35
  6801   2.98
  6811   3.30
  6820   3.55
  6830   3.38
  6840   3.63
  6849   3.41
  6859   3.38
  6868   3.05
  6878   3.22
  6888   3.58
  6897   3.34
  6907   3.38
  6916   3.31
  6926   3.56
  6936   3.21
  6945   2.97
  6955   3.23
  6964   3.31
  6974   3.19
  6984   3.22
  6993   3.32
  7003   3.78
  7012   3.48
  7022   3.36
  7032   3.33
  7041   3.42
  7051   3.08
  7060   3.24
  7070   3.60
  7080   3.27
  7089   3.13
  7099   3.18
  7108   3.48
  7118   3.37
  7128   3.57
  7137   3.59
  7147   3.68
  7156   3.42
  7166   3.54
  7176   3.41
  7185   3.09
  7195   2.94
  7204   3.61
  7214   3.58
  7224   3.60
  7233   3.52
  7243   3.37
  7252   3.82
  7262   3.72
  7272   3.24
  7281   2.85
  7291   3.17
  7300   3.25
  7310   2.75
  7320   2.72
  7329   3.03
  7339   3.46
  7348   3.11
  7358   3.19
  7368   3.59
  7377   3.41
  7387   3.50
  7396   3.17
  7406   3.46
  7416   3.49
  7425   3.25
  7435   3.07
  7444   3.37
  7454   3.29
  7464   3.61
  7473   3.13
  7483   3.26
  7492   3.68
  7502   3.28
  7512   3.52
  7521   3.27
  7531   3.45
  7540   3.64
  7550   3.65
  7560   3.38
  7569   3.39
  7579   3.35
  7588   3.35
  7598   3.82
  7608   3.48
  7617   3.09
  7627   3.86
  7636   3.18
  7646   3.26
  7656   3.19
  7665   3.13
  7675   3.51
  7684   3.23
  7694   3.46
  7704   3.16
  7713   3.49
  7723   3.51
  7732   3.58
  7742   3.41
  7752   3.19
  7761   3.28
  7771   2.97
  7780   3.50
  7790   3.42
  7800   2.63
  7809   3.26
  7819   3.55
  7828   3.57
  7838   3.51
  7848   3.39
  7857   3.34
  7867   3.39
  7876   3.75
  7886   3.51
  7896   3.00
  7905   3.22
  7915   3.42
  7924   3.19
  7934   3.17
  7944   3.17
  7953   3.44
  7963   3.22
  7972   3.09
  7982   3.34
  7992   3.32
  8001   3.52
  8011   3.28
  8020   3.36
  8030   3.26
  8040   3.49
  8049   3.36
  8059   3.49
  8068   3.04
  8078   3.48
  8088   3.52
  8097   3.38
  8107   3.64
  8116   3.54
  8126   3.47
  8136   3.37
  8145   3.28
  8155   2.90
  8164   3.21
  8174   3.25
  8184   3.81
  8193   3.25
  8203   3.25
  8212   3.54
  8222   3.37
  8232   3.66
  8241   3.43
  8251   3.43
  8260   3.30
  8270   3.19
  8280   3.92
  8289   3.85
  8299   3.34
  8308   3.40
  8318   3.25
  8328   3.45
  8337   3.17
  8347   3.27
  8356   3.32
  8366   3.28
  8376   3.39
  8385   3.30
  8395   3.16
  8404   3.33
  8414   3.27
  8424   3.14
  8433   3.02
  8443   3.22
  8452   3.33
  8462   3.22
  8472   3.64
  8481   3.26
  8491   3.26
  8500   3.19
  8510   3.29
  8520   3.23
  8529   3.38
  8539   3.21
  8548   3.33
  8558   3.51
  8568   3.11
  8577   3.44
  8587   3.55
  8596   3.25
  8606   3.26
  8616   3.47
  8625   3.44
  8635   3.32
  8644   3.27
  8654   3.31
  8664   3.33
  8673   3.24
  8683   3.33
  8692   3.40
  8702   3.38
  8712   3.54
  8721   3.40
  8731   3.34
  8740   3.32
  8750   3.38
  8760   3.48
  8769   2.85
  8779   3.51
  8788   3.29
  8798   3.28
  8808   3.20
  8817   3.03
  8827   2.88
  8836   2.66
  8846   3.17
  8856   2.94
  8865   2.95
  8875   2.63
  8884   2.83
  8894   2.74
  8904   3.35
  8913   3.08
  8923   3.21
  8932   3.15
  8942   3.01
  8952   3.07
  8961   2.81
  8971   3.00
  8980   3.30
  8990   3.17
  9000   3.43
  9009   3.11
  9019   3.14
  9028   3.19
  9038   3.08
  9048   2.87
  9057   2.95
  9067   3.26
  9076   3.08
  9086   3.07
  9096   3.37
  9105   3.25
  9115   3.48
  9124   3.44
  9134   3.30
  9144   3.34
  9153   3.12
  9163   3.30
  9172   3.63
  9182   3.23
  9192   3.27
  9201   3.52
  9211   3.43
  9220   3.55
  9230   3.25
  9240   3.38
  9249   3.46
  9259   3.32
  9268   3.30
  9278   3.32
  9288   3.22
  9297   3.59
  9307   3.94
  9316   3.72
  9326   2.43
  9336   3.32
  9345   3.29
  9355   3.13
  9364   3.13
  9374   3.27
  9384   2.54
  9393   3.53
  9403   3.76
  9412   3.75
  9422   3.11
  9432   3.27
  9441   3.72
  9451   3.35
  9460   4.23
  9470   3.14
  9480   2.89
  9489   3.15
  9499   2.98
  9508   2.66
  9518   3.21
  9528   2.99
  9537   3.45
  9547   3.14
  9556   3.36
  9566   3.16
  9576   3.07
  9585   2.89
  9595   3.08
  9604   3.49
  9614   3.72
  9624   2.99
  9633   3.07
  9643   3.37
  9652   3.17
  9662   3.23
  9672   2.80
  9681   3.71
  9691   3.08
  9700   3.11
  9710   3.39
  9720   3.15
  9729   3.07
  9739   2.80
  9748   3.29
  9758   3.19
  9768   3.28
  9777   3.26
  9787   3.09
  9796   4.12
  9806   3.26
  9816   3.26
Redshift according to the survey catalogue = 0.242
